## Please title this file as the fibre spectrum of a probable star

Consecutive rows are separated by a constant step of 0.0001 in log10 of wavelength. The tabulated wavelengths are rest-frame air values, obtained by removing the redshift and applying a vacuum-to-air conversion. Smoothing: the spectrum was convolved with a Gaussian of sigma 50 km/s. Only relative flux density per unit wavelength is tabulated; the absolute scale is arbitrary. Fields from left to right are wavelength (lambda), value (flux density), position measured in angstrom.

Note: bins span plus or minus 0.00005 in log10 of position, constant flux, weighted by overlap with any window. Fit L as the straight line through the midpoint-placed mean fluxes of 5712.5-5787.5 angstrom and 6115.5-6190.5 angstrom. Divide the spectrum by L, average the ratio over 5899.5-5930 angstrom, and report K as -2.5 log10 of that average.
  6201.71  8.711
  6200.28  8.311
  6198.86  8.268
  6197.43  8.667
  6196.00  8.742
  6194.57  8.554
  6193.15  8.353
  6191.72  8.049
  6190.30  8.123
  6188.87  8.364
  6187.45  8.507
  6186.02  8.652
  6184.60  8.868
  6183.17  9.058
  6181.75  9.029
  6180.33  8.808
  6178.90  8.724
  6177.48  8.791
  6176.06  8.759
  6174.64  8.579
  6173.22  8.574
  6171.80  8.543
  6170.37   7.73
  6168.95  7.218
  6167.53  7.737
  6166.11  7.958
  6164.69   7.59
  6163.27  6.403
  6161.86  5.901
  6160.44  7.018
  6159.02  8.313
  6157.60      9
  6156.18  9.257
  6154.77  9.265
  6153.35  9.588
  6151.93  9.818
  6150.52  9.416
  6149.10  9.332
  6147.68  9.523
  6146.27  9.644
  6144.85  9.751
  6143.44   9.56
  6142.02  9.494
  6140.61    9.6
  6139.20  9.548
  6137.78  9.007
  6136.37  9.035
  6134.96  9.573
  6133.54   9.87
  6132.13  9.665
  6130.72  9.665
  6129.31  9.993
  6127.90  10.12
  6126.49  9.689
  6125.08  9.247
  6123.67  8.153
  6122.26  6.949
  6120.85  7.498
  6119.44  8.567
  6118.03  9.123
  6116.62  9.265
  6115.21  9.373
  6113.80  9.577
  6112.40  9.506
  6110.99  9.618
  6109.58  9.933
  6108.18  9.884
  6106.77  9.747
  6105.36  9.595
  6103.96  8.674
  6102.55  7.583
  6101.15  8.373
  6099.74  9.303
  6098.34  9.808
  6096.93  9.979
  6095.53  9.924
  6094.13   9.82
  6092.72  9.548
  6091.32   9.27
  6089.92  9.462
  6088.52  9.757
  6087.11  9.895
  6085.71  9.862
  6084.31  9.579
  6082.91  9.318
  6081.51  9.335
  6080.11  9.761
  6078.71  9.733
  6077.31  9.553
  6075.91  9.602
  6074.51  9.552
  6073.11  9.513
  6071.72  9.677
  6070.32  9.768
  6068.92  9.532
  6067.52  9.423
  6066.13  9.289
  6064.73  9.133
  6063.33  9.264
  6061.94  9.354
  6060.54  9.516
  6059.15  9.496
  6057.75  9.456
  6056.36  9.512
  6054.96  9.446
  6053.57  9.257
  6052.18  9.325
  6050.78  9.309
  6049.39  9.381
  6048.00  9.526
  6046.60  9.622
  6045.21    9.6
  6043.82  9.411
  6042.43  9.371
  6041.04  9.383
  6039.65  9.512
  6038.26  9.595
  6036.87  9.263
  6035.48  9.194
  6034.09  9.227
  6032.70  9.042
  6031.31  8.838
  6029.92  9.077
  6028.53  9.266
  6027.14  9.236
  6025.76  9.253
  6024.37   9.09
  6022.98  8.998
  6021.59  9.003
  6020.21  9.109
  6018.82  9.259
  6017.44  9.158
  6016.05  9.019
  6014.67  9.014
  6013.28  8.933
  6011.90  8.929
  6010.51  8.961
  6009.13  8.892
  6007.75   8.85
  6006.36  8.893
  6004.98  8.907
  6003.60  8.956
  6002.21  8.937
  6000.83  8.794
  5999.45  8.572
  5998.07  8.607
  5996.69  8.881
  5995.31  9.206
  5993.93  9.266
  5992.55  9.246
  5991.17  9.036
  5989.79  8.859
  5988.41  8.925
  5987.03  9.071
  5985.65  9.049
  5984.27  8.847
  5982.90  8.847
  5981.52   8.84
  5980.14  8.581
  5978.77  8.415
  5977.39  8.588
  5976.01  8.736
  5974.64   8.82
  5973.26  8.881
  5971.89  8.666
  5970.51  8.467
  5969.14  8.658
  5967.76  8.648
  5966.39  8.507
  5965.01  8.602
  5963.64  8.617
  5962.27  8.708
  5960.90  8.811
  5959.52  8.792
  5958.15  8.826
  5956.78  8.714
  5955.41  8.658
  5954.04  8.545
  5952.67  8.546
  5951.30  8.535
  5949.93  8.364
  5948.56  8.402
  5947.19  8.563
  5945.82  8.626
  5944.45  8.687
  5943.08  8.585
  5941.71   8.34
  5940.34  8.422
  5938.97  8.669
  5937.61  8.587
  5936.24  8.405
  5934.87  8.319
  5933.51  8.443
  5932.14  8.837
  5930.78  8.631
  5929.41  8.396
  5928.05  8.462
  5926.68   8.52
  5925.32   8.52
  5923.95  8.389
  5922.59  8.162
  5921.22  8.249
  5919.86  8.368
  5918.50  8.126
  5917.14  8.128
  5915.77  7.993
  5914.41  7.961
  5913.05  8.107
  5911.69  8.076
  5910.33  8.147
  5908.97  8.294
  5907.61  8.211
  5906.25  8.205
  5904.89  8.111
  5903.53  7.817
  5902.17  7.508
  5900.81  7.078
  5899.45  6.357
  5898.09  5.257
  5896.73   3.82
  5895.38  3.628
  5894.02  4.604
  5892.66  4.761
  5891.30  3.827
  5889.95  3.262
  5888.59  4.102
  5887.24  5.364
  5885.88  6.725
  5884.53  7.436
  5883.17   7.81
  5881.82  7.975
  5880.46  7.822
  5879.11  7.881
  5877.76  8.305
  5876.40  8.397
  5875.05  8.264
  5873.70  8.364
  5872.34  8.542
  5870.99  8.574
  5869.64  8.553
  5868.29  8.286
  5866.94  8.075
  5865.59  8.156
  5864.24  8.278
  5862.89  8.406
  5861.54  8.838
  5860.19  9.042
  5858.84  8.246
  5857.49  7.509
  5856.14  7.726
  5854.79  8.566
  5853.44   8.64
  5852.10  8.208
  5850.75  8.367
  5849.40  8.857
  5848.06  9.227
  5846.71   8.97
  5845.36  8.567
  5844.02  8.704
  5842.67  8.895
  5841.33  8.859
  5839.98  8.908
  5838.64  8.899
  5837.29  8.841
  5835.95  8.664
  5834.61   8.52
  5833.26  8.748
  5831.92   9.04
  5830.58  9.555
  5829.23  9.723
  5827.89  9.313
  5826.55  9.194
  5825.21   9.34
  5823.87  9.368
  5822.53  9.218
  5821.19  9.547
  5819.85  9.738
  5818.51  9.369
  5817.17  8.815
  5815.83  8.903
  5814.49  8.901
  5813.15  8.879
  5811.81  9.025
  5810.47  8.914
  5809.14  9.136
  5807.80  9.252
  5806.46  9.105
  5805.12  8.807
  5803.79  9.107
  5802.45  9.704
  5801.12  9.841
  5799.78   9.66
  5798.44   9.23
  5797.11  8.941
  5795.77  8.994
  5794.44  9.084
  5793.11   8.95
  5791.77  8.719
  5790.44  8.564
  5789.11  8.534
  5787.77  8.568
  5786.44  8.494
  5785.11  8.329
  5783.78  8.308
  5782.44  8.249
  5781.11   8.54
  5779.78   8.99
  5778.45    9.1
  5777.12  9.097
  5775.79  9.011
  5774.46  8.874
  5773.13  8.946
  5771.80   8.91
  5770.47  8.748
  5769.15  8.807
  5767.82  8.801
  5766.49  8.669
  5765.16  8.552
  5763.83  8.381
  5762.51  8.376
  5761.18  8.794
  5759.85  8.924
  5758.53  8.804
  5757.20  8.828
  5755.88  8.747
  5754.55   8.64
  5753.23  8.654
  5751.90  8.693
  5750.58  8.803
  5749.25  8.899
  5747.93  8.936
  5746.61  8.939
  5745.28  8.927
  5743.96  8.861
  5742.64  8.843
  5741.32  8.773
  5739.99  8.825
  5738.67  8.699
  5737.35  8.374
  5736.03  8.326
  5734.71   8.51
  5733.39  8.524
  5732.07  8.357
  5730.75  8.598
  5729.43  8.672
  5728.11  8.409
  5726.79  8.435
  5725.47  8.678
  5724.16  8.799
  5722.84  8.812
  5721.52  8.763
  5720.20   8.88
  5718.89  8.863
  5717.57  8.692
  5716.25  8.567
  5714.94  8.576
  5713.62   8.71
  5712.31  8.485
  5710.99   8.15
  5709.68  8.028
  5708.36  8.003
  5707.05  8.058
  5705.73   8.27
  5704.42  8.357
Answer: 0.08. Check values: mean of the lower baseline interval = 8.7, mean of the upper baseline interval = 8.79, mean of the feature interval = 8.09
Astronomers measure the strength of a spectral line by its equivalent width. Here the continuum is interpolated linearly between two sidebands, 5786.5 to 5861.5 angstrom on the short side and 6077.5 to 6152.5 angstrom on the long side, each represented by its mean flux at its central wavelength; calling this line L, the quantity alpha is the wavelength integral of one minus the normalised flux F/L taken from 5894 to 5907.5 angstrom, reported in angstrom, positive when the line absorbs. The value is 4.0 angstrom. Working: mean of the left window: 8.94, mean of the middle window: 6.4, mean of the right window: 9.38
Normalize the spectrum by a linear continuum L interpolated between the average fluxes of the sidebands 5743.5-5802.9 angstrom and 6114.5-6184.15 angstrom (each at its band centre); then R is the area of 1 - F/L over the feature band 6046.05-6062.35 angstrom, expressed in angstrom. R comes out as -1.1 angstrom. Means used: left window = 8.83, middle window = 9.43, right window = 8.82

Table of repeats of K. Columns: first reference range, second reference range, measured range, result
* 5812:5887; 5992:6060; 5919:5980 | 0.05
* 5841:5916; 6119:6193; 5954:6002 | -0.10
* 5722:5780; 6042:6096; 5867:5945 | 0.20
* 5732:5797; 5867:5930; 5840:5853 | -0.11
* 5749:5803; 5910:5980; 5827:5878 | 0.01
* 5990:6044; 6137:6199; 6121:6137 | -0.06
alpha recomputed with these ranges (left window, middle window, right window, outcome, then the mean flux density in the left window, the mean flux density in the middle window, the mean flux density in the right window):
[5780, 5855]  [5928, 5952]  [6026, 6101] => 1.8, 8.96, 8.52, 9.46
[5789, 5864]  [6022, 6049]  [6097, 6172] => -1.0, 8.94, 9.29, 8.94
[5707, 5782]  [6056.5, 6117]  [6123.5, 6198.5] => -4.8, 8.68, 9.48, 8.8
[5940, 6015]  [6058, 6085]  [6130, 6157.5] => -0.9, 8.76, 9.49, 9.5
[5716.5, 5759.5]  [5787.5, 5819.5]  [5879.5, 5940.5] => -3.4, 8.71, 9.05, 7.33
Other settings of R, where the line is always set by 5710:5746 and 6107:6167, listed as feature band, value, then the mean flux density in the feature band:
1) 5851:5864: 0.6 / 8.35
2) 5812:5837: -1.2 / 9.15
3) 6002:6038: -0.6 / 9.06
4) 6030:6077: -2.4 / 9.4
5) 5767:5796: -0.2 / 8.75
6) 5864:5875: 0.5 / 8.35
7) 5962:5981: 0.5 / 8.64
